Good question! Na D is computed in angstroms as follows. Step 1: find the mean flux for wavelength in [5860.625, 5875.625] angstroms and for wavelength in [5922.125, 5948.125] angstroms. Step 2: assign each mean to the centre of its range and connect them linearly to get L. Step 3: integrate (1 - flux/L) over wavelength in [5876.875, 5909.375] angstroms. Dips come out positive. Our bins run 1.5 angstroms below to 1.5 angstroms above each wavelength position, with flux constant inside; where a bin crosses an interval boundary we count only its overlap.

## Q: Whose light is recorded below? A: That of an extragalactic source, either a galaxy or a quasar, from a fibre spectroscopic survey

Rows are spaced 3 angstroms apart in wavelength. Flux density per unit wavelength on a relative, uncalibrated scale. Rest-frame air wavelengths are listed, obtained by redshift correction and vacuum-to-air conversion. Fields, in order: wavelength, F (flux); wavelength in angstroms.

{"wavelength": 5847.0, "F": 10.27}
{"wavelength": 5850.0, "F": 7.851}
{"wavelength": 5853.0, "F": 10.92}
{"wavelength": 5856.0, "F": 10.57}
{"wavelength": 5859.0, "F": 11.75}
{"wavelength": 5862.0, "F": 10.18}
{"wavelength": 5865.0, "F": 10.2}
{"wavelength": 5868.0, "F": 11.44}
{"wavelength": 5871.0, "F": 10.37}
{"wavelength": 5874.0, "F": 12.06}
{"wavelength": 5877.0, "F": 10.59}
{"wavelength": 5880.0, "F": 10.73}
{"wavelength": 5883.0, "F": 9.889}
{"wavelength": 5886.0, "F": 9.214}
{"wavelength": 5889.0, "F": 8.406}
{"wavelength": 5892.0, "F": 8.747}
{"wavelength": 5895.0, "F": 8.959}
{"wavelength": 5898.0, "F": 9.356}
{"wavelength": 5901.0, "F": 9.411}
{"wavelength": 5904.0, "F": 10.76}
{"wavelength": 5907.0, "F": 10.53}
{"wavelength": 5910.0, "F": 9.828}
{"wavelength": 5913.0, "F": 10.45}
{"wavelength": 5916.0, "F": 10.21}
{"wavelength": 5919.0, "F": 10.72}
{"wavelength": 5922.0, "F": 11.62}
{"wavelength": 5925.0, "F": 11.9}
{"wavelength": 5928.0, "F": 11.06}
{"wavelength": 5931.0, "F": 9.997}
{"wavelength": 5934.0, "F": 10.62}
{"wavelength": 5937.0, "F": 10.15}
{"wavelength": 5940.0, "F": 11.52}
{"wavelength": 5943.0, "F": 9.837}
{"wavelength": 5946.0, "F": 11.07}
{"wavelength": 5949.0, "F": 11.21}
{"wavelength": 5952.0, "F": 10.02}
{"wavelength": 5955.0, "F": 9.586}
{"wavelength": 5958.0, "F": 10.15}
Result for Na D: 3.6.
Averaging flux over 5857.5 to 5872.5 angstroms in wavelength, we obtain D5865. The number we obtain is 10.8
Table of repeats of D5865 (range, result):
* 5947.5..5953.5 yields 10.6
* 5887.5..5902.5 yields 8.98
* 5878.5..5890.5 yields 9.56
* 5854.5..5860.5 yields 11.2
